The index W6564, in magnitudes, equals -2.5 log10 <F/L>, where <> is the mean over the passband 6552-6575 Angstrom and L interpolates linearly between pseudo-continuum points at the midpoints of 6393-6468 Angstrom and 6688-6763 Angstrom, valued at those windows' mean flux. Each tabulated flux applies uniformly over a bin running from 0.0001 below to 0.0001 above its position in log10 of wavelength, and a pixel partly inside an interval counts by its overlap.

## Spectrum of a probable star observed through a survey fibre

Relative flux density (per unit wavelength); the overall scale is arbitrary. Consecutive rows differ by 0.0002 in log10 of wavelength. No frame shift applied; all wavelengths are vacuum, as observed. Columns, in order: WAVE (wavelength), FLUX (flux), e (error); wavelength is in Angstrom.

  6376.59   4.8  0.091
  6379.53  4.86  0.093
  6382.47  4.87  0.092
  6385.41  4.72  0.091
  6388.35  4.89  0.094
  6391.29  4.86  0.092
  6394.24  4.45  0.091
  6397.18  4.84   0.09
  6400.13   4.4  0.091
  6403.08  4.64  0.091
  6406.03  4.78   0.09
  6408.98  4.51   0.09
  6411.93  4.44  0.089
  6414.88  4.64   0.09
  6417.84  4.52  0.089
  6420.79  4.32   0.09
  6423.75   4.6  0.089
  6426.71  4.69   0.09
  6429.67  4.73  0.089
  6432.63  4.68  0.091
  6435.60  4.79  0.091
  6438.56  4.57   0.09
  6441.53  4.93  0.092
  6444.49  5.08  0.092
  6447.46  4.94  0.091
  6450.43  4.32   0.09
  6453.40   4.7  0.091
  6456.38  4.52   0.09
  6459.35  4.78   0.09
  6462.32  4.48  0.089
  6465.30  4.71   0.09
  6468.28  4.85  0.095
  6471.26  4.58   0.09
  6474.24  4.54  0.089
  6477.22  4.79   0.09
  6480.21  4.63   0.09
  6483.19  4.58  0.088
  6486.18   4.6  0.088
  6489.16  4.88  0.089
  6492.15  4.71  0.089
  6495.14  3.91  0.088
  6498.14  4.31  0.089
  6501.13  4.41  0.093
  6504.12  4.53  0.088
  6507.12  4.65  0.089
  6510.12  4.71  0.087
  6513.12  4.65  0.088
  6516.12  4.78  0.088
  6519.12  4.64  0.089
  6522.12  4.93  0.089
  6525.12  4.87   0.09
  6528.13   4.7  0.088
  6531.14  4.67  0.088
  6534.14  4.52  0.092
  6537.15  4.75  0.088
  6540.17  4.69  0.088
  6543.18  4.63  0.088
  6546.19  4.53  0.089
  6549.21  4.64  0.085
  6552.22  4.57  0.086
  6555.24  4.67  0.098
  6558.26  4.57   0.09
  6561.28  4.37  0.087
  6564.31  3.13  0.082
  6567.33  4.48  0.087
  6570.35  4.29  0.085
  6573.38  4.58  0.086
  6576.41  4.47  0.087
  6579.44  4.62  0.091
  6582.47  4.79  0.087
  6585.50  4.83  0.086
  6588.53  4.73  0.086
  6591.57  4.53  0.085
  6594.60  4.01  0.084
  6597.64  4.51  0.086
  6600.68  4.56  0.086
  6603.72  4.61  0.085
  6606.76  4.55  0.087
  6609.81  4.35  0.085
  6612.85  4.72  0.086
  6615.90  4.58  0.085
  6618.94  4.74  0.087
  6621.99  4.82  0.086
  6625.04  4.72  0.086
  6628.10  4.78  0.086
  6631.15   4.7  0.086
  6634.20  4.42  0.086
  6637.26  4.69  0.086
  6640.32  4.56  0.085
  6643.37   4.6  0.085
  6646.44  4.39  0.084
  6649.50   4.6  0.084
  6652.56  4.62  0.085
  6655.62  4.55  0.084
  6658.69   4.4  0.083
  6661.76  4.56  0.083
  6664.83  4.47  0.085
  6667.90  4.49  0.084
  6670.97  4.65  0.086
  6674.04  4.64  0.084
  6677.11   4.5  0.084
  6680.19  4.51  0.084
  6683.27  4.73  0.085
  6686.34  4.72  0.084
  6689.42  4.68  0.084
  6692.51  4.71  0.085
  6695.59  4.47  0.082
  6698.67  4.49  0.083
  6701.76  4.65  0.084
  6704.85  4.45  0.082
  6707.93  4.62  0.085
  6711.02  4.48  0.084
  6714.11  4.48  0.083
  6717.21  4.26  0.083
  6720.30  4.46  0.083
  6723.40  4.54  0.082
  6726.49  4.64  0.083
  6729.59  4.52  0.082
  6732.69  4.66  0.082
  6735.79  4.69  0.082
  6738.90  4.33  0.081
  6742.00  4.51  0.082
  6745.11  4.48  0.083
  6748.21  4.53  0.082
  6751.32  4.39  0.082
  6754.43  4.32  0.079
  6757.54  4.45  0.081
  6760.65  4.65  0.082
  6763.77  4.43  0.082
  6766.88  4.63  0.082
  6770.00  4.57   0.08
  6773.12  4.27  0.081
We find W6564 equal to 0.07 mag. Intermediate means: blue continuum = 4.65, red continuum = 4.52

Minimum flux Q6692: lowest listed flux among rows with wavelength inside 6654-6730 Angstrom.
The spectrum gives 4.26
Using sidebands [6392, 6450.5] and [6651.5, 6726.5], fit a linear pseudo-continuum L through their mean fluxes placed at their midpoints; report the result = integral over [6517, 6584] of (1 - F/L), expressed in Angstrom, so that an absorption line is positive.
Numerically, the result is 0.74 Angstrom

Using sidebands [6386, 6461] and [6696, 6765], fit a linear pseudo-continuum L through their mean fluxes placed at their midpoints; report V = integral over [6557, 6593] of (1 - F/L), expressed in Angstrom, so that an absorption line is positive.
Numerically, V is 1.1 Angstrom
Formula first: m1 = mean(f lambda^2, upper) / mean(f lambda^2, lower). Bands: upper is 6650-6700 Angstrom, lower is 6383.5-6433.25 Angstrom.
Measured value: 1.07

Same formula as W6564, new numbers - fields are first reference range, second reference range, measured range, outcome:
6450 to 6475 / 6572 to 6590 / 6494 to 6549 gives 0.009 mag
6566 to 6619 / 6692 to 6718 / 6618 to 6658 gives -0.021 mag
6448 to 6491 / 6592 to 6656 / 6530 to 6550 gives -0.004 mag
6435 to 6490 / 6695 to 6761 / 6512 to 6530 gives -0.025 mag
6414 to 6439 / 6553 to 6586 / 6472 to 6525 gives -0.021 mag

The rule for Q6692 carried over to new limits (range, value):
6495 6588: 3.13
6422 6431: 4.6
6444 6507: 3.91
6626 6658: 4.39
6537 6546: 4.63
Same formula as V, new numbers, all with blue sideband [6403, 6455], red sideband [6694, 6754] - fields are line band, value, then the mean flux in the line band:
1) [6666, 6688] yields -0.36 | 4.61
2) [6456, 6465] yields 0.05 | 4.62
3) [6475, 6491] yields -0.20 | 4.69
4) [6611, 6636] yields -0.67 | 4.68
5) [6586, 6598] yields 0.27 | 4.47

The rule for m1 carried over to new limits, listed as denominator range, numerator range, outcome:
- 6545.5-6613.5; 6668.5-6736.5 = 1.06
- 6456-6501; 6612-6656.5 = 1.06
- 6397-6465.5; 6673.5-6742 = 1.07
